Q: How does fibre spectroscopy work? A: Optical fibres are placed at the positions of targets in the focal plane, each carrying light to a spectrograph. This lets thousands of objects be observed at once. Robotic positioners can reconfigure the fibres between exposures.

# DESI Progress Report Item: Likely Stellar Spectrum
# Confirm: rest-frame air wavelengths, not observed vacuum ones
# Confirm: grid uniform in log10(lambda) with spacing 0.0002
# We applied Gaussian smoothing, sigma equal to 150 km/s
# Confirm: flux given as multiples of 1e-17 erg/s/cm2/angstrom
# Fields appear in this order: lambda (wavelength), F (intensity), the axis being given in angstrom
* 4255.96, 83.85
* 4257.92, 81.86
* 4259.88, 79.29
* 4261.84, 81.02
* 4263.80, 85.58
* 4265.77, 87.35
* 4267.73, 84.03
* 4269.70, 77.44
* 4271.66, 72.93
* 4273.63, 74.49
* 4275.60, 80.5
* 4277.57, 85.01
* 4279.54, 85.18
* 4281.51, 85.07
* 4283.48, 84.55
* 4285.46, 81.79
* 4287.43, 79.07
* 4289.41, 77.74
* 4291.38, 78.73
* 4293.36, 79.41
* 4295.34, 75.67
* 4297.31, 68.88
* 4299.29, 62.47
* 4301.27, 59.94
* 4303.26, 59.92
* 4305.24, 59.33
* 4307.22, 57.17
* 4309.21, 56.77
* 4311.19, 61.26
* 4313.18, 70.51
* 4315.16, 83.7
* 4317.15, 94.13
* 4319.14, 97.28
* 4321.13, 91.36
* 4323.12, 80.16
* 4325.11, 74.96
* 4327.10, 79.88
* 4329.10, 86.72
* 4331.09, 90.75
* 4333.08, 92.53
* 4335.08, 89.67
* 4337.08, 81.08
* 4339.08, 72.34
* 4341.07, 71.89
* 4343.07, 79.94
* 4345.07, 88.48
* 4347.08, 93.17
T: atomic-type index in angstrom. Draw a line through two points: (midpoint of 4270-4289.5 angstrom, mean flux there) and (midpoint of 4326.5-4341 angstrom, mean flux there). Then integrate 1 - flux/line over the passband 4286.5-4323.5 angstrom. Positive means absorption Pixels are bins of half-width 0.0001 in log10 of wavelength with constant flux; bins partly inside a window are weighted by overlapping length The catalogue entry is 4.1 angstrom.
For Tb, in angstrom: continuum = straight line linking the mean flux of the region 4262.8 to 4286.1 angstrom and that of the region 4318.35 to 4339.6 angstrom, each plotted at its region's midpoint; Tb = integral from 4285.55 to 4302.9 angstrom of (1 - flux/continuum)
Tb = 2.2 angstrom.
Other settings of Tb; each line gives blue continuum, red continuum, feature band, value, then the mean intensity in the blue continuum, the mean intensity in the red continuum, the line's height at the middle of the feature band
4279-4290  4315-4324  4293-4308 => 3.6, 82.2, 89.9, 85.8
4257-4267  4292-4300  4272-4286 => -0.8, 83.1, 72.3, 77.7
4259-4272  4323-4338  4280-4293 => 0.2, 81.5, 84.7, 82.6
